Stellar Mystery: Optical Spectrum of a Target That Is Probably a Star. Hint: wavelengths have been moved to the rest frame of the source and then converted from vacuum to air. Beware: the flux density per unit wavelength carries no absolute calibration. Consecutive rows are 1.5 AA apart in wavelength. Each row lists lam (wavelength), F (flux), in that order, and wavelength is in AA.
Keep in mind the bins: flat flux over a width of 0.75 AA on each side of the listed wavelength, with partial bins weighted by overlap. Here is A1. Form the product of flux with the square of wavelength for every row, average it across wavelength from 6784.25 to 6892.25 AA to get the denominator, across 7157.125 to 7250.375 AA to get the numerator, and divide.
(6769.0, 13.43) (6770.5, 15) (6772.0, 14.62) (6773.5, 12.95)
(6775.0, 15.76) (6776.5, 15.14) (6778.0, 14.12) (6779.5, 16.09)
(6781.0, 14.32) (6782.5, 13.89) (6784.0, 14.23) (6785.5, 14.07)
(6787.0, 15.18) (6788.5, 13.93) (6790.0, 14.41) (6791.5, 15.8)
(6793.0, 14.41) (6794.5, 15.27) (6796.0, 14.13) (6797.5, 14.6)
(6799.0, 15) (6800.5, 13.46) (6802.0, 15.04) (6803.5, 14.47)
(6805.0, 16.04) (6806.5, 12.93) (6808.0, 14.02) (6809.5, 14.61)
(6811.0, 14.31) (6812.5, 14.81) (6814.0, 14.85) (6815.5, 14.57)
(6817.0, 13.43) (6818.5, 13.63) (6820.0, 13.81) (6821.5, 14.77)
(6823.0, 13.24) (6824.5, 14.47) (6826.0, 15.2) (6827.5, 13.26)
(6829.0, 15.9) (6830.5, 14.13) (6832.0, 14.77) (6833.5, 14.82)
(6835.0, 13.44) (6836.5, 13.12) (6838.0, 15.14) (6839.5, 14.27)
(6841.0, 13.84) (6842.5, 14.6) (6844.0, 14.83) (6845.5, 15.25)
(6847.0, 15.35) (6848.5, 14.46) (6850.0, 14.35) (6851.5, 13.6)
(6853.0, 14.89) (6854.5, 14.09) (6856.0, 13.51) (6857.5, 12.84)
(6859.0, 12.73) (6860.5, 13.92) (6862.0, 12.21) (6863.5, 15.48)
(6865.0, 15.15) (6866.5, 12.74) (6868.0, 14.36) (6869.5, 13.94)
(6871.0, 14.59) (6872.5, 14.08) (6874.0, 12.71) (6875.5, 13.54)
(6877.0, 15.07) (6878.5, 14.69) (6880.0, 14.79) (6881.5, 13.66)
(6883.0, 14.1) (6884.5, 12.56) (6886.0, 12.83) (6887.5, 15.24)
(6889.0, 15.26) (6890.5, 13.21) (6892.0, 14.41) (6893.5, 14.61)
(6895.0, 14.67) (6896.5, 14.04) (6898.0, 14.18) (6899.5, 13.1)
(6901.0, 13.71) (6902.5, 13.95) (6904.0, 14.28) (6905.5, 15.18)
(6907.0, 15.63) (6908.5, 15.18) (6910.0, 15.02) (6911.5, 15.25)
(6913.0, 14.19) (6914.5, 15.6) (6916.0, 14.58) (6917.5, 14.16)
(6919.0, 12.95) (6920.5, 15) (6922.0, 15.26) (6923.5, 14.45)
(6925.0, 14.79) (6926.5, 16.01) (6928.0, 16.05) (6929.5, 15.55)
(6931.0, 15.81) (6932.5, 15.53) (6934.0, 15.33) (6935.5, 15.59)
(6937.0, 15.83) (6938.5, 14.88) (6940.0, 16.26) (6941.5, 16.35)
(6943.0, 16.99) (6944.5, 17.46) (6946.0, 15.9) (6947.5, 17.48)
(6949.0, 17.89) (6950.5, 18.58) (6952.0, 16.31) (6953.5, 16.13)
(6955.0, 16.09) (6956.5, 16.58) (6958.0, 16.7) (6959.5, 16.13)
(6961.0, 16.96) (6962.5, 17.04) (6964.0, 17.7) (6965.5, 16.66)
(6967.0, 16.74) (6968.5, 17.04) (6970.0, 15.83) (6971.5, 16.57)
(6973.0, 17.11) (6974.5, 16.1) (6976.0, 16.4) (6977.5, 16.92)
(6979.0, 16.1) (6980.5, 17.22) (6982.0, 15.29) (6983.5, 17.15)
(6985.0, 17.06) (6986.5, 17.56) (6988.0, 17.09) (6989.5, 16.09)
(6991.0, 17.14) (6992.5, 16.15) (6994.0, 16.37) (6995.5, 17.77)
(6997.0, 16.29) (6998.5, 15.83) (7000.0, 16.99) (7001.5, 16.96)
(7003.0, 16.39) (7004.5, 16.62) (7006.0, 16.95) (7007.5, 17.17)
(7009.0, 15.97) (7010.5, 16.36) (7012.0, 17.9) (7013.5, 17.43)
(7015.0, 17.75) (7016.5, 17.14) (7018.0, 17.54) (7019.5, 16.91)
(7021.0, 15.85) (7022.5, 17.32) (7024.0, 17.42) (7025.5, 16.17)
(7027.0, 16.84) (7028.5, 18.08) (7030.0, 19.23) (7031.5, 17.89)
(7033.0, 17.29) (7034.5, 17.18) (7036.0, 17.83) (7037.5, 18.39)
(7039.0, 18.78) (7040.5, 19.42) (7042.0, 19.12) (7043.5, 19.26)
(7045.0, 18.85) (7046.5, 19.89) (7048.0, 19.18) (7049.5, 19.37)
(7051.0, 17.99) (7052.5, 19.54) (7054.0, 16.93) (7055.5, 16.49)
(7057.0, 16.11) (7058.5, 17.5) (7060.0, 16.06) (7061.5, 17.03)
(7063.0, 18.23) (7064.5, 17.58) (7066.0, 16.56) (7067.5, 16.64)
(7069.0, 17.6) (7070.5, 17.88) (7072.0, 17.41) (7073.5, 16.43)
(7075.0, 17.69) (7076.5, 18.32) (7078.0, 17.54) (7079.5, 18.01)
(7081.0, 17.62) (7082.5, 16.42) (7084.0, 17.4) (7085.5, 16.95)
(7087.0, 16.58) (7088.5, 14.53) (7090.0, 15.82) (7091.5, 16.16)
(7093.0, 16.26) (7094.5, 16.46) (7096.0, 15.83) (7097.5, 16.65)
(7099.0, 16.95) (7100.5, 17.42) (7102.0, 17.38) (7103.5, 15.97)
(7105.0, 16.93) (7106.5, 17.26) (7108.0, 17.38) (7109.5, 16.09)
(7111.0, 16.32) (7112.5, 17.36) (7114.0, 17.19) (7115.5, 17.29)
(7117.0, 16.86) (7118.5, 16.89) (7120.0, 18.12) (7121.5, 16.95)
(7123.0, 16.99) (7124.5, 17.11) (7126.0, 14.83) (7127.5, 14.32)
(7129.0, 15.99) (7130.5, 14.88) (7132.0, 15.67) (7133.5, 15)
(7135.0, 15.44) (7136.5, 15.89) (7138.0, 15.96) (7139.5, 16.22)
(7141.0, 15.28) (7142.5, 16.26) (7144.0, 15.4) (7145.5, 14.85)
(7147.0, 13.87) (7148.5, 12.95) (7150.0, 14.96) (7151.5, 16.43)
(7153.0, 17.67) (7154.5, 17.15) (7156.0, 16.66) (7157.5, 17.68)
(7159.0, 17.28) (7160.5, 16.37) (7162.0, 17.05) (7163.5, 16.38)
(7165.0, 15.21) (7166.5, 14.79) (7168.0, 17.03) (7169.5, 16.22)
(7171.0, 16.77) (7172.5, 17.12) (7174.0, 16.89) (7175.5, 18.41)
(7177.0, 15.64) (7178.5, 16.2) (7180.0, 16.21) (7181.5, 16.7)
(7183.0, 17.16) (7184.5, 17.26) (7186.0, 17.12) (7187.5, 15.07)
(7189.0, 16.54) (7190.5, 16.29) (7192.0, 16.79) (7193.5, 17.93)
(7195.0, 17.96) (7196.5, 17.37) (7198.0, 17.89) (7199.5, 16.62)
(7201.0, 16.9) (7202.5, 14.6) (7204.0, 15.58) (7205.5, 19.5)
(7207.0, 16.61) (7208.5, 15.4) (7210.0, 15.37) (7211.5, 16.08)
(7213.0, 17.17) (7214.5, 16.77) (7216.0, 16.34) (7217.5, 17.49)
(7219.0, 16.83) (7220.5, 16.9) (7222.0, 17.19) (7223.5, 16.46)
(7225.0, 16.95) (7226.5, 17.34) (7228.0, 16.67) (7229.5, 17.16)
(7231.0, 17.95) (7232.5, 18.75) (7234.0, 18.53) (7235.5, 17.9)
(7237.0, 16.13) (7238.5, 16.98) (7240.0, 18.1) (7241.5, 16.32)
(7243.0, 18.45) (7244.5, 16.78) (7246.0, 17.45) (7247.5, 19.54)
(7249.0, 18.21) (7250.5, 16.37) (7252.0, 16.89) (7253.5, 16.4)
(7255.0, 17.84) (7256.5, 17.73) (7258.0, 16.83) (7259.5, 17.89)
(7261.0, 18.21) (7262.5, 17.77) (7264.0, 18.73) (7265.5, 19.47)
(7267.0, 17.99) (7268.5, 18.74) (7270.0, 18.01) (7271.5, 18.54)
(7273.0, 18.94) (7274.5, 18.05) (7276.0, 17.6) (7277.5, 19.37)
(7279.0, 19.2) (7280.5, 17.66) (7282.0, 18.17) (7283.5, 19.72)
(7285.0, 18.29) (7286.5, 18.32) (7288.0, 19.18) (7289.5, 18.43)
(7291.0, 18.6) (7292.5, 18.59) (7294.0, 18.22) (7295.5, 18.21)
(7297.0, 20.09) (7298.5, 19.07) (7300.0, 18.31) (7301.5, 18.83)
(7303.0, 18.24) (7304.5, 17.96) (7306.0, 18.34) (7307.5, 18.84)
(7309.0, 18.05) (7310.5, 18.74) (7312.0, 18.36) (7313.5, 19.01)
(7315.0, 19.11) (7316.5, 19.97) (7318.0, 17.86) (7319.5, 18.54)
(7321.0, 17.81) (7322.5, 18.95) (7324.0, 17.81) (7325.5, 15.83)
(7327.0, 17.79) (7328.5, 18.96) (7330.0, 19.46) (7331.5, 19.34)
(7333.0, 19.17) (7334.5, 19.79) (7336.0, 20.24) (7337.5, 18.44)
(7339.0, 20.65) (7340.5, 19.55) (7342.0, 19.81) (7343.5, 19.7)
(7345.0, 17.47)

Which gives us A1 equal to 1.32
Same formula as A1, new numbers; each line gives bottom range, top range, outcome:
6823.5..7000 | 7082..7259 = 1.18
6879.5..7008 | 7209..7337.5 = 1.25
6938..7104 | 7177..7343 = 1.12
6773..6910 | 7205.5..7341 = 1.43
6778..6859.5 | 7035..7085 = 1.33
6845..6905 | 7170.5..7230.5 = 1.31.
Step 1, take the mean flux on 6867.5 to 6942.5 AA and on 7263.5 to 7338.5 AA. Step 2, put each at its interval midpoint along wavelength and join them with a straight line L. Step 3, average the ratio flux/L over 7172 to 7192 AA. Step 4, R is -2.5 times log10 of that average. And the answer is 0.05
